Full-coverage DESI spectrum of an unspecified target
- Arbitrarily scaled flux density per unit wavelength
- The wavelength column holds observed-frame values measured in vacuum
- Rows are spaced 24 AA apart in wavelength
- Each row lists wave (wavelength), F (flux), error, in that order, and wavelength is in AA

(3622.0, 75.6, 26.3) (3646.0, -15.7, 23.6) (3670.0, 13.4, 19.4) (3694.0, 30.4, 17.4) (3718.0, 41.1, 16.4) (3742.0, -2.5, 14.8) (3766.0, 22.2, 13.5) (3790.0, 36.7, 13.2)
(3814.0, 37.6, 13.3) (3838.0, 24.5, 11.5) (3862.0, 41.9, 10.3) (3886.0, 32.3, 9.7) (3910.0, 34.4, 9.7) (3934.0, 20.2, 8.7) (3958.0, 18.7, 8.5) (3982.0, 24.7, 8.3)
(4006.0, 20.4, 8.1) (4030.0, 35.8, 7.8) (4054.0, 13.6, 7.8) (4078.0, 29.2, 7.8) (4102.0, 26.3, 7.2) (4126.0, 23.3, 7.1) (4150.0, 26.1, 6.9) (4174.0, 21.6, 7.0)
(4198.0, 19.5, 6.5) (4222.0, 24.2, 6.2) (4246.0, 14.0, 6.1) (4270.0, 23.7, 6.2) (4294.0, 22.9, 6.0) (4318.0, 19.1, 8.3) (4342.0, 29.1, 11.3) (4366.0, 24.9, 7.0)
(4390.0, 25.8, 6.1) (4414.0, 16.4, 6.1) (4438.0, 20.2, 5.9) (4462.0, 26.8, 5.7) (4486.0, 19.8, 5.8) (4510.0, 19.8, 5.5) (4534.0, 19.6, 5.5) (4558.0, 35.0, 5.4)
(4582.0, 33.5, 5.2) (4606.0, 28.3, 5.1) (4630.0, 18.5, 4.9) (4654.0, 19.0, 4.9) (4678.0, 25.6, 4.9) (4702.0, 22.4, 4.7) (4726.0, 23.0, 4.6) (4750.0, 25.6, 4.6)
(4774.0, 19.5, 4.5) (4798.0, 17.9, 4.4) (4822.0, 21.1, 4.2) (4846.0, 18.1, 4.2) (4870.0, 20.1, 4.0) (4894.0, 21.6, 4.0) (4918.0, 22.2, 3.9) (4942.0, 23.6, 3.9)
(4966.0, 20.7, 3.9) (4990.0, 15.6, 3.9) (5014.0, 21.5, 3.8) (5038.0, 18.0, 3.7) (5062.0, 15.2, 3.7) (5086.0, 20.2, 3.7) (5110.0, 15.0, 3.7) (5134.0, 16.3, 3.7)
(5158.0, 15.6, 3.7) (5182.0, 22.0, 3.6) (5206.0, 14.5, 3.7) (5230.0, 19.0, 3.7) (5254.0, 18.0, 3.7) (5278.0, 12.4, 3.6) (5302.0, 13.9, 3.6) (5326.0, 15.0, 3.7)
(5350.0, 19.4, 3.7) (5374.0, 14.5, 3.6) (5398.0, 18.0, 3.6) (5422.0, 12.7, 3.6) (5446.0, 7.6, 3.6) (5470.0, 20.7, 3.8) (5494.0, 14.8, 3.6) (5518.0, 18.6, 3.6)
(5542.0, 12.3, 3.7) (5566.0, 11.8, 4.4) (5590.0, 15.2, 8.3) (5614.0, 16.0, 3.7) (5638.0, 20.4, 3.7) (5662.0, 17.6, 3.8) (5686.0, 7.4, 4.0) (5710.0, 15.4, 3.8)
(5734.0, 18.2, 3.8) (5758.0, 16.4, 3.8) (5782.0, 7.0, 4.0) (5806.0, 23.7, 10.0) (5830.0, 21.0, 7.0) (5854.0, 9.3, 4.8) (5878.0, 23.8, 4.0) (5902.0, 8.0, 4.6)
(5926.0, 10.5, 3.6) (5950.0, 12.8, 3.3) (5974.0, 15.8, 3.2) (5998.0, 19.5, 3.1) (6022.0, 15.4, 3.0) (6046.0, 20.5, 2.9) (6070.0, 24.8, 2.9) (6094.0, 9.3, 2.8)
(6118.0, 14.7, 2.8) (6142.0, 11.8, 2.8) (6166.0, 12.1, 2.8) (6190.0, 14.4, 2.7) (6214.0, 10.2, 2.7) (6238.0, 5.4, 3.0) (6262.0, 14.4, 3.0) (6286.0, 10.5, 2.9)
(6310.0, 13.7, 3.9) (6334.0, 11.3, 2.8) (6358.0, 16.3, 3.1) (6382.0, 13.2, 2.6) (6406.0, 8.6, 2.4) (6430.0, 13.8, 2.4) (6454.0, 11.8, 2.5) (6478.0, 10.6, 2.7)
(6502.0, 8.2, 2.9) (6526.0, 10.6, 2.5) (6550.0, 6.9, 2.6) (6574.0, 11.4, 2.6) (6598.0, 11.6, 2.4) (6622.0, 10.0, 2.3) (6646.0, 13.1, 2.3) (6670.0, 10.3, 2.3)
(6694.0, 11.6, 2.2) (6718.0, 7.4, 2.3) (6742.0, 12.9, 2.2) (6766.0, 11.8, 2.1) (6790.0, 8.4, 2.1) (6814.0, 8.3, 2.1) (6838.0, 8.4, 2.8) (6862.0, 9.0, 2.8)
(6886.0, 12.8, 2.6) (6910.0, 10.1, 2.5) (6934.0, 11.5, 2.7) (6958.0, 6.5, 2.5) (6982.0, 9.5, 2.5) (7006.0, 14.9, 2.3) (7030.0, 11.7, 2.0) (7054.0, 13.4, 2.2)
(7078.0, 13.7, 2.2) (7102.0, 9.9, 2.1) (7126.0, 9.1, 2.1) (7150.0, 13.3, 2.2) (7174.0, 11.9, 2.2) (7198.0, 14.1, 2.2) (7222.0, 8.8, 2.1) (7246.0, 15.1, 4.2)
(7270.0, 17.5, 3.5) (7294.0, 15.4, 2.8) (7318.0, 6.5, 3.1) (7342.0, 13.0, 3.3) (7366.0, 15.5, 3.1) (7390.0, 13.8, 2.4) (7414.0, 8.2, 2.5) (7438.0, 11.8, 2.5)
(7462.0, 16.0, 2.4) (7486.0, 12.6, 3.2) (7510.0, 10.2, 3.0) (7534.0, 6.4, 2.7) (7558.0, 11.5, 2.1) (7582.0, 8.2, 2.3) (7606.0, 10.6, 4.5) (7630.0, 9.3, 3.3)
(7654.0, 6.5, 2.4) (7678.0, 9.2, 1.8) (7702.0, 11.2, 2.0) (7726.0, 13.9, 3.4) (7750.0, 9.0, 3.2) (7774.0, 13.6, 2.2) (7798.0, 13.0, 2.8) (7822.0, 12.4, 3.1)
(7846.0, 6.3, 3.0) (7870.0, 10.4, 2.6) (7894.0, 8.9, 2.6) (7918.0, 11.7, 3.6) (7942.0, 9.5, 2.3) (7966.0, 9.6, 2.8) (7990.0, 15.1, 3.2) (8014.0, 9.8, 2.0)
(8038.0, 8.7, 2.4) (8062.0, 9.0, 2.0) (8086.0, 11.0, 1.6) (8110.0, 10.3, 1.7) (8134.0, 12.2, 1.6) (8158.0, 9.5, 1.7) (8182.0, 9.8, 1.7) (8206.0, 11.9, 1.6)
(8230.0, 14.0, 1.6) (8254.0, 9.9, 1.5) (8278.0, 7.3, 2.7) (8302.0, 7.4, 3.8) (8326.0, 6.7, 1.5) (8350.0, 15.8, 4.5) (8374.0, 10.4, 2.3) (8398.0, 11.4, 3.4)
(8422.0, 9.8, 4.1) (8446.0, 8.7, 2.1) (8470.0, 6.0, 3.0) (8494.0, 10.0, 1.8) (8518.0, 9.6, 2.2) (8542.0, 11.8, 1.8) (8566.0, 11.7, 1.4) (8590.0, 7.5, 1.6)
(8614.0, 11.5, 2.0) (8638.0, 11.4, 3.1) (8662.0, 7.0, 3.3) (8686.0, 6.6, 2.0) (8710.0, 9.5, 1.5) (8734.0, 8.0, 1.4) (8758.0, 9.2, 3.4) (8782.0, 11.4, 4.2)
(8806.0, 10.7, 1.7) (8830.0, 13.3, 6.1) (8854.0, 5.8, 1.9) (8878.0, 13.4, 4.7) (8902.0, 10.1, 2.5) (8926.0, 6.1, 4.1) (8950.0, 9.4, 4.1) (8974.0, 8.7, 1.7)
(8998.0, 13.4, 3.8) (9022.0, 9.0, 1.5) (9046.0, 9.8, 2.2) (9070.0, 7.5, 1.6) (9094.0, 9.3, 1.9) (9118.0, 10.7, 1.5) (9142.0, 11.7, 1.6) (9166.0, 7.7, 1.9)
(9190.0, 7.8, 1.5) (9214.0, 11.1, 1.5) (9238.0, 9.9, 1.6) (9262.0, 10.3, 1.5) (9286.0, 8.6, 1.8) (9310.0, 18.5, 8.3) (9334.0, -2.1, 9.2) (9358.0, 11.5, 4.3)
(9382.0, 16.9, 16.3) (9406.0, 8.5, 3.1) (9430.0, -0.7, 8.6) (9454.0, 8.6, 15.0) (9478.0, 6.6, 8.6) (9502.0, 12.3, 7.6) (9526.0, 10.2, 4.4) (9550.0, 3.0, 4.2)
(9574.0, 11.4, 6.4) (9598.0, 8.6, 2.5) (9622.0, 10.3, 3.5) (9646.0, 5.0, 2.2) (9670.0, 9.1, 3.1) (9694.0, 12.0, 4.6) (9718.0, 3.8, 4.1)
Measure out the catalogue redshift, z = 1.625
